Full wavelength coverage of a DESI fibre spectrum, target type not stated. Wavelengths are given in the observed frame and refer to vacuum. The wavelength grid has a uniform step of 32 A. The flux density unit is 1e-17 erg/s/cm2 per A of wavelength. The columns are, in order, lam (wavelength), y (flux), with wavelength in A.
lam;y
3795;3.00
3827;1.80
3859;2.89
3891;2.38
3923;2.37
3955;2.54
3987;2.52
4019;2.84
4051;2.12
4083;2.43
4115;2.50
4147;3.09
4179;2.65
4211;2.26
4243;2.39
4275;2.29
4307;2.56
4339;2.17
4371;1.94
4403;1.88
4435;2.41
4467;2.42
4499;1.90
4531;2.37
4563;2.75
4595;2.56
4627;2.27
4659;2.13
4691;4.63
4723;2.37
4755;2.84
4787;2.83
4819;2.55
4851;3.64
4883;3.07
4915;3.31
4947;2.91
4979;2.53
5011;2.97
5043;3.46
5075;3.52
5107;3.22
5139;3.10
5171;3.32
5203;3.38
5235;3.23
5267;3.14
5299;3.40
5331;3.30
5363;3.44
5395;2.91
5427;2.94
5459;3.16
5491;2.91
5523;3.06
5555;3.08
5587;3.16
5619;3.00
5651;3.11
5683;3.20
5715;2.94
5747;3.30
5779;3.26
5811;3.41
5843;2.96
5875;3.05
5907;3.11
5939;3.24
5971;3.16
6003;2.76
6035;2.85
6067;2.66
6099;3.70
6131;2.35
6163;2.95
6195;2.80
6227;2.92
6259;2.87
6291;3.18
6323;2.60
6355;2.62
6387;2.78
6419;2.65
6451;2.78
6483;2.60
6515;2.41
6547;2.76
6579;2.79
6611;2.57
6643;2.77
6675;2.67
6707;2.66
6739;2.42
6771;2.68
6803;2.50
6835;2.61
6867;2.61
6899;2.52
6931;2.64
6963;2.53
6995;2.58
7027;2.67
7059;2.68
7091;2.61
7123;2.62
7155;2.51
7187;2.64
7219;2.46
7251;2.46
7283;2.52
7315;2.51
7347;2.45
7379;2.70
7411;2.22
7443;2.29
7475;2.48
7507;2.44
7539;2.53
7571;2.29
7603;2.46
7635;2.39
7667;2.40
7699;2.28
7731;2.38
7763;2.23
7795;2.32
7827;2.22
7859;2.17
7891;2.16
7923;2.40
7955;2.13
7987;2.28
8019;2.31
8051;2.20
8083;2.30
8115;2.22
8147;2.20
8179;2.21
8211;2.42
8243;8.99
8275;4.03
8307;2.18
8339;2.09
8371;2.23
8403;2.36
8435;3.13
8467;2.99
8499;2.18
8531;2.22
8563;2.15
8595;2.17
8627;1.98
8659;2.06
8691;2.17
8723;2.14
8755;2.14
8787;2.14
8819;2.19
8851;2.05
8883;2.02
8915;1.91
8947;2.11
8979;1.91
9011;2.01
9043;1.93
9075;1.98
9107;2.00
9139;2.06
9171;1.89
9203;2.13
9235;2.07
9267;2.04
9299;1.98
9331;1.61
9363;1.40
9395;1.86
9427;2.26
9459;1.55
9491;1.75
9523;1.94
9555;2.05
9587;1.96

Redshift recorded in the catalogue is 0.257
